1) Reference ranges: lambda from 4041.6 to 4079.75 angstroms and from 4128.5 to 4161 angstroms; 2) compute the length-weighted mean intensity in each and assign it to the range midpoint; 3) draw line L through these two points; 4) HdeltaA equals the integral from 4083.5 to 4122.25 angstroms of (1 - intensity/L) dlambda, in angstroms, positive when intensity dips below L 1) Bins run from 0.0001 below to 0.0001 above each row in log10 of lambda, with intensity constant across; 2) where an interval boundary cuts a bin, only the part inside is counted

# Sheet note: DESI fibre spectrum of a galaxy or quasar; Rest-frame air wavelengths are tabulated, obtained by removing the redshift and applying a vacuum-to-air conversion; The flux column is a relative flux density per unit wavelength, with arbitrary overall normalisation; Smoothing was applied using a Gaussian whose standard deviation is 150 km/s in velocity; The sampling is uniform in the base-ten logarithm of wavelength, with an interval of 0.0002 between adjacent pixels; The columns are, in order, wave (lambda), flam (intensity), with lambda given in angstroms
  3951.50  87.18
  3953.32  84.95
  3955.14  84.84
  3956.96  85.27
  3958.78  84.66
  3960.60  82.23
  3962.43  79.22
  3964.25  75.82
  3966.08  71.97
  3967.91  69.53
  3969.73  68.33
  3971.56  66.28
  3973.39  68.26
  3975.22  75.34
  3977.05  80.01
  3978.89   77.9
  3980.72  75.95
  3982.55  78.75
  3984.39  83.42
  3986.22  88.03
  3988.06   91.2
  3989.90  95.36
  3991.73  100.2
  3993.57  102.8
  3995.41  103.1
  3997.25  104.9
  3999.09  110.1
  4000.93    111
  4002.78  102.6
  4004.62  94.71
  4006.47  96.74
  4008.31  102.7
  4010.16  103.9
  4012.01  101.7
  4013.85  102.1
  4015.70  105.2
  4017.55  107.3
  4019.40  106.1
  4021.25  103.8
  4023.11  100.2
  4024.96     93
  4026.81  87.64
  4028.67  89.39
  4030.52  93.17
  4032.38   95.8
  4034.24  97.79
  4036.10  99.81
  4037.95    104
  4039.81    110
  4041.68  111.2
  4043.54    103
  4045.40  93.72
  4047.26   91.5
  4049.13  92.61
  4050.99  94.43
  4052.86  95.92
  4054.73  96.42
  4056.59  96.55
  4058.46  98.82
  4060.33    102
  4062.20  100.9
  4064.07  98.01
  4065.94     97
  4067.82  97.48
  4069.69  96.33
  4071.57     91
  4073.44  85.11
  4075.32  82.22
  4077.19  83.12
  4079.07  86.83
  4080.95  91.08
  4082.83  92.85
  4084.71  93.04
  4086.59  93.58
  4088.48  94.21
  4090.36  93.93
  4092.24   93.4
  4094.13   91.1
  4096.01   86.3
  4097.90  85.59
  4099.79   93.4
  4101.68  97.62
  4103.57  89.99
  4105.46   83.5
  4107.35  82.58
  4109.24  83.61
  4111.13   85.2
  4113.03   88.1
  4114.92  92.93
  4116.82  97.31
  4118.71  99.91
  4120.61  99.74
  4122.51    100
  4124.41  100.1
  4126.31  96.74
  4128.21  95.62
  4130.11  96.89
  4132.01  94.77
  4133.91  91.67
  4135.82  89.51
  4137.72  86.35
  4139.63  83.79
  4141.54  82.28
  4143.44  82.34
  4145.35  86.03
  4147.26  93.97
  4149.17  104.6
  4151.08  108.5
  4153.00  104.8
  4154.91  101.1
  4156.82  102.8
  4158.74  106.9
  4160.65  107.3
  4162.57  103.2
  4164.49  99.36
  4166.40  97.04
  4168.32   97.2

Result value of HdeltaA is 1.46 angstroms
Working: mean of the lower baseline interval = 94.7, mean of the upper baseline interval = 95.3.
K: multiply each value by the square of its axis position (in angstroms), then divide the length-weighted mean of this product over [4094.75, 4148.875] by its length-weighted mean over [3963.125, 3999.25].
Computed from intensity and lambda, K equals 1.16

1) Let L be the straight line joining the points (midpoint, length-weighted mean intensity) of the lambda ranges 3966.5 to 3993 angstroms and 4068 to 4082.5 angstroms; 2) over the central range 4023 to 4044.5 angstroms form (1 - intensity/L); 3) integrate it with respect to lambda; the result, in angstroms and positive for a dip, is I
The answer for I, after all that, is -3.5 angstroms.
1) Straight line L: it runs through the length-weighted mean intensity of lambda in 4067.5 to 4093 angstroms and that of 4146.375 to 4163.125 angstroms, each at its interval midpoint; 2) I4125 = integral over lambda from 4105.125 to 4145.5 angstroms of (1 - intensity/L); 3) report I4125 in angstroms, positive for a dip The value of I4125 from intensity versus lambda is 3.1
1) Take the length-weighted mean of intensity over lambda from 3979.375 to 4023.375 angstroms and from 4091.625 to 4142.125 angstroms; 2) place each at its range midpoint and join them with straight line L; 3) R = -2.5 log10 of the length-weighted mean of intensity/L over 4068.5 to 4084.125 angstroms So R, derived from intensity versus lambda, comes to 0.06 mag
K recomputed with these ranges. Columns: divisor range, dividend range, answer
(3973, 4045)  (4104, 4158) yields 1.03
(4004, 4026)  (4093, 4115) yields 0.91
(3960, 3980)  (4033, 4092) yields 1.35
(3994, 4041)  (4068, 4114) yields 0.92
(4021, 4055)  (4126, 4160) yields 1.03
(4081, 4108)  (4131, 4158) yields 1.06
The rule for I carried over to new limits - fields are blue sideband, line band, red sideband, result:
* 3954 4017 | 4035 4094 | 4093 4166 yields -2.3 angstroms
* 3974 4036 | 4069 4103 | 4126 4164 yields 1.9 angstroms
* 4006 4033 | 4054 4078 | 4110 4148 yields 0.5 angstroms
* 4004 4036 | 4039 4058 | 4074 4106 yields -0.6 angstroms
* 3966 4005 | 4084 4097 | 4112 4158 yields 0.1 angstroms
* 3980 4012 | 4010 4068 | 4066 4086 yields -3.5 angstroms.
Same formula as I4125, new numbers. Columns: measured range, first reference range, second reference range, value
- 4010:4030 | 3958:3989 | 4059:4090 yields -3.61 angstroms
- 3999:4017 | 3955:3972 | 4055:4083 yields -4.10 angstroms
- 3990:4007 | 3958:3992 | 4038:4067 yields -3.50 angstroms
